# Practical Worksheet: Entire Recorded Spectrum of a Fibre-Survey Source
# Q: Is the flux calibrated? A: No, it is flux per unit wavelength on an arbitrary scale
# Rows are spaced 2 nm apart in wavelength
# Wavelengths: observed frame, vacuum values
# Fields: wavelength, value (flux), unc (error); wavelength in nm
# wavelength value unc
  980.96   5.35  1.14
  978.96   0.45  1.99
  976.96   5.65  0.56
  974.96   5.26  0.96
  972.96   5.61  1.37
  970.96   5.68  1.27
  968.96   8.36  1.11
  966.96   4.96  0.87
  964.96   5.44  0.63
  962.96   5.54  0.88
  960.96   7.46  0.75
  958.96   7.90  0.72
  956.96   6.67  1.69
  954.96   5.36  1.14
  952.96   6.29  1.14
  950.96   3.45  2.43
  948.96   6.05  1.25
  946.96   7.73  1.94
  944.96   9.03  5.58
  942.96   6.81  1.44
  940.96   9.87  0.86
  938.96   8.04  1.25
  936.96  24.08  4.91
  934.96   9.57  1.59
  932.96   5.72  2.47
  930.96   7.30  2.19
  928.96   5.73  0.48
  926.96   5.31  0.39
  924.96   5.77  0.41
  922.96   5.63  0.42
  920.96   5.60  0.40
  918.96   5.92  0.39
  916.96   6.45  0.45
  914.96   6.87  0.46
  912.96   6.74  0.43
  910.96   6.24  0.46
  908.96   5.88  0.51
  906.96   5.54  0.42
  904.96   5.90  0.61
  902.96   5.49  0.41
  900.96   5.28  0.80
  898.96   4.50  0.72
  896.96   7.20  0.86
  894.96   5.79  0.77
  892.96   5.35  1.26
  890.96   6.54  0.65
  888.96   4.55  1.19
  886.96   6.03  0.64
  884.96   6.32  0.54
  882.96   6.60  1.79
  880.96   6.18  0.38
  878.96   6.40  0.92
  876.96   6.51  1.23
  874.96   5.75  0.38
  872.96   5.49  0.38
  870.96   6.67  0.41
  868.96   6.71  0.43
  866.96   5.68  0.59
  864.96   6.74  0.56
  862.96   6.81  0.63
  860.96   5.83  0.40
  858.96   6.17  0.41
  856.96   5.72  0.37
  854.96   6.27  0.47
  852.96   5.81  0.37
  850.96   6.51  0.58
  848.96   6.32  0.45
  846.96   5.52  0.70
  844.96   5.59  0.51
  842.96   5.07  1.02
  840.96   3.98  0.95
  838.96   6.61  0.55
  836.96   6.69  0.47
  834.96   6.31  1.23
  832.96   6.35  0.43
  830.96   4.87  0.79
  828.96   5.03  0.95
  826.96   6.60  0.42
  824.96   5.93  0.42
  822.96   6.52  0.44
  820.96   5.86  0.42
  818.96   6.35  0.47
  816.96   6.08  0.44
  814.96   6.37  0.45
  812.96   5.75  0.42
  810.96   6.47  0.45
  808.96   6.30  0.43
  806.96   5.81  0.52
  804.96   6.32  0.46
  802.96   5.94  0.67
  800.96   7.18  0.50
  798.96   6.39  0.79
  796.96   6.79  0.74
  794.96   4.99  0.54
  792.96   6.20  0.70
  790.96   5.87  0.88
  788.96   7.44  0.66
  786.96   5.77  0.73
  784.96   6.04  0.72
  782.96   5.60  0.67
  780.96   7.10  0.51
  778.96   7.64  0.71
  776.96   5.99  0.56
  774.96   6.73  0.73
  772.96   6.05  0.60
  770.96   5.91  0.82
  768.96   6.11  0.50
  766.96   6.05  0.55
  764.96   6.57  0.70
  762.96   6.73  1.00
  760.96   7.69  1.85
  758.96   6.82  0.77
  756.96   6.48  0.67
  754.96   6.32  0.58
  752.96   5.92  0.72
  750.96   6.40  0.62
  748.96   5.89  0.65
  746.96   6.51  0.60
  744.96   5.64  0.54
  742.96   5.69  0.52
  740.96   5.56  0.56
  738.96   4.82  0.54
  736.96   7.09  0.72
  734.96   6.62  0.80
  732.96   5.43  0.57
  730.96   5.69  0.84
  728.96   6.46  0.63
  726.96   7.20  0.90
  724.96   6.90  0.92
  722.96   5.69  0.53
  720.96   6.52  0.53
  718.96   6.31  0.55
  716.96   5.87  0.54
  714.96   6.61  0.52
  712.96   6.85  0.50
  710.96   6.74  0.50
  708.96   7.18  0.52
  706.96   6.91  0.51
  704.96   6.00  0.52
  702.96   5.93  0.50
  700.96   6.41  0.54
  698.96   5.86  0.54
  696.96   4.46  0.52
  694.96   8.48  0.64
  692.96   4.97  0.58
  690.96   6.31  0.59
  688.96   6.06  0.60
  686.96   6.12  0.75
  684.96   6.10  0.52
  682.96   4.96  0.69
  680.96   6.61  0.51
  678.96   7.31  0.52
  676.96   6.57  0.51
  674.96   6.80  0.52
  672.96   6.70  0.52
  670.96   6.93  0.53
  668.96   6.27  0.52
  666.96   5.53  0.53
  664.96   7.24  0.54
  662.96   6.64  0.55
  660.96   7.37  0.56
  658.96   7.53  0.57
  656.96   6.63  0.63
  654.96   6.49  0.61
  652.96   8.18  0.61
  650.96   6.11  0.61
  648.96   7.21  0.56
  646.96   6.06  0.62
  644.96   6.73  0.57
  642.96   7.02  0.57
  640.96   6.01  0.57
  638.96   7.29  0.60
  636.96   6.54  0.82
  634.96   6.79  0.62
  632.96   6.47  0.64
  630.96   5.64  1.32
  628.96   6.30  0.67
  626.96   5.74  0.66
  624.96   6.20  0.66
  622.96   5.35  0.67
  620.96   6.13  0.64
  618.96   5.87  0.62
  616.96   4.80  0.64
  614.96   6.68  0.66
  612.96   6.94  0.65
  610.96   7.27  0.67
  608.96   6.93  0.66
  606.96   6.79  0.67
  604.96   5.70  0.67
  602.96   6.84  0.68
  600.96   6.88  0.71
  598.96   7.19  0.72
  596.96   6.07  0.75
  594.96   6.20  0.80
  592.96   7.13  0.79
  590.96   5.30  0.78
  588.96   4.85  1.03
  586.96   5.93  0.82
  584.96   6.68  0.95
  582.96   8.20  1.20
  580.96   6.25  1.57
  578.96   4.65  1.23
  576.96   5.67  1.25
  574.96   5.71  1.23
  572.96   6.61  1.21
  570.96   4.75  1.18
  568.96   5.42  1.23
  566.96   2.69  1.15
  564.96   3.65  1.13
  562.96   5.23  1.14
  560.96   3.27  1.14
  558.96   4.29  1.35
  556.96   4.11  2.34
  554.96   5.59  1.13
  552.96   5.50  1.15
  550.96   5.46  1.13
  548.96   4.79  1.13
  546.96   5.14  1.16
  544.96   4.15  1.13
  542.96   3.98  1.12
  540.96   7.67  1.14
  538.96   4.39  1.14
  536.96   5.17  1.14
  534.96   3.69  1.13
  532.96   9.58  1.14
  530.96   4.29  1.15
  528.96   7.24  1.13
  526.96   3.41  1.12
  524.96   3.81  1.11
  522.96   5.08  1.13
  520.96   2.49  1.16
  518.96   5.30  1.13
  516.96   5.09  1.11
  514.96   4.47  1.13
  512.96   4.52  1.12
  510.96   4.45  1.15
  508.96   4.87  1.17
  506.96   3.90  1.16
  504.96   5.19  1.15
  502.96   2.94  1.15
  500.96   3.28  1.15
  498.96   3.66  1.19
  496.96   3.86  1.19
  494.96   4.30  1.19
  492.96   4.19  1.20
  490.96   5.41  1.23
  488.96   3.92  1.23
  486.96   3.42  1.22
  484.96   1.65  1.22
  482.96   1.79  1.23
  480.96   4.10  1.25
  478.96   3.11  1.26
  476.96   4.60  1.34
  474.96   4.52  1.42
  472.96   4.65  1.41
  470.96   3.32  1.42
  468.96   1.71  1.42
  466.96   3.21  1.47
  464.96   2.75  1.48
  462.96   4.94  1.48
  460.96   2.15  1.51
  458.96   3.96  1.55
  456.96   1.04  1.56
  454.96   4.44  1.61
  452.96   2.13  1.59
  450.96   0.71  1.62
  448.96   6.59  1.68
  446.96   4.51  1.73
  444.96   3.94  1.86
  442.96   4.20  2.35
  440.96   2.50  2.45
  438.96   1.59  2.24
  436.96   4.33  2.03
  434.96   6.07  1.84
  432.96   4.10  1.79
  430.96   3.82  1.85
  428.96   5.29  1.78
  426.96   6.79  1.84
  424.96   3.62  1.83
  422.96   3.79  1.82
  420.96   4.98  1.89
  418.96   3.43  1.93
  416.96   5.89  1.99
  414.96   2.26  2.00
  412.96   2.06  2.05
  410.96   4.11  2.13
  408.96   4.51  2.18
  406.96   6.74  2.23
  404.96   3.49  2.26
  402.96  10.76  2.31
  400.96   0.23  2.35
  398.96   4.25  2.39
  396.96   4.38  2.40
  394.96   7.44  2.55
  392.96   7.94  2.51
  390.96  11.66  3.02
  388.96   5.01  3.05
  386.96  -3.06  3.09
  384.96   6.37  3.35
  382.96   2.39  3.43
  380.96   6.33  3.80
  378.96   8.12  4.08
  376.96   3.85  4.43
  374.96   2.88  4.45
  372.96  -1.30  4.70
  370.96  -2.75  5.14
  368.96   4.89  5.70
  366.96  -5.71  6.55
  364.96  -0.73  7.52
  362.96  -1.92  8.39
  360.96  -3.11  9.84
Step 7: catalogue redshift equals 0.43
